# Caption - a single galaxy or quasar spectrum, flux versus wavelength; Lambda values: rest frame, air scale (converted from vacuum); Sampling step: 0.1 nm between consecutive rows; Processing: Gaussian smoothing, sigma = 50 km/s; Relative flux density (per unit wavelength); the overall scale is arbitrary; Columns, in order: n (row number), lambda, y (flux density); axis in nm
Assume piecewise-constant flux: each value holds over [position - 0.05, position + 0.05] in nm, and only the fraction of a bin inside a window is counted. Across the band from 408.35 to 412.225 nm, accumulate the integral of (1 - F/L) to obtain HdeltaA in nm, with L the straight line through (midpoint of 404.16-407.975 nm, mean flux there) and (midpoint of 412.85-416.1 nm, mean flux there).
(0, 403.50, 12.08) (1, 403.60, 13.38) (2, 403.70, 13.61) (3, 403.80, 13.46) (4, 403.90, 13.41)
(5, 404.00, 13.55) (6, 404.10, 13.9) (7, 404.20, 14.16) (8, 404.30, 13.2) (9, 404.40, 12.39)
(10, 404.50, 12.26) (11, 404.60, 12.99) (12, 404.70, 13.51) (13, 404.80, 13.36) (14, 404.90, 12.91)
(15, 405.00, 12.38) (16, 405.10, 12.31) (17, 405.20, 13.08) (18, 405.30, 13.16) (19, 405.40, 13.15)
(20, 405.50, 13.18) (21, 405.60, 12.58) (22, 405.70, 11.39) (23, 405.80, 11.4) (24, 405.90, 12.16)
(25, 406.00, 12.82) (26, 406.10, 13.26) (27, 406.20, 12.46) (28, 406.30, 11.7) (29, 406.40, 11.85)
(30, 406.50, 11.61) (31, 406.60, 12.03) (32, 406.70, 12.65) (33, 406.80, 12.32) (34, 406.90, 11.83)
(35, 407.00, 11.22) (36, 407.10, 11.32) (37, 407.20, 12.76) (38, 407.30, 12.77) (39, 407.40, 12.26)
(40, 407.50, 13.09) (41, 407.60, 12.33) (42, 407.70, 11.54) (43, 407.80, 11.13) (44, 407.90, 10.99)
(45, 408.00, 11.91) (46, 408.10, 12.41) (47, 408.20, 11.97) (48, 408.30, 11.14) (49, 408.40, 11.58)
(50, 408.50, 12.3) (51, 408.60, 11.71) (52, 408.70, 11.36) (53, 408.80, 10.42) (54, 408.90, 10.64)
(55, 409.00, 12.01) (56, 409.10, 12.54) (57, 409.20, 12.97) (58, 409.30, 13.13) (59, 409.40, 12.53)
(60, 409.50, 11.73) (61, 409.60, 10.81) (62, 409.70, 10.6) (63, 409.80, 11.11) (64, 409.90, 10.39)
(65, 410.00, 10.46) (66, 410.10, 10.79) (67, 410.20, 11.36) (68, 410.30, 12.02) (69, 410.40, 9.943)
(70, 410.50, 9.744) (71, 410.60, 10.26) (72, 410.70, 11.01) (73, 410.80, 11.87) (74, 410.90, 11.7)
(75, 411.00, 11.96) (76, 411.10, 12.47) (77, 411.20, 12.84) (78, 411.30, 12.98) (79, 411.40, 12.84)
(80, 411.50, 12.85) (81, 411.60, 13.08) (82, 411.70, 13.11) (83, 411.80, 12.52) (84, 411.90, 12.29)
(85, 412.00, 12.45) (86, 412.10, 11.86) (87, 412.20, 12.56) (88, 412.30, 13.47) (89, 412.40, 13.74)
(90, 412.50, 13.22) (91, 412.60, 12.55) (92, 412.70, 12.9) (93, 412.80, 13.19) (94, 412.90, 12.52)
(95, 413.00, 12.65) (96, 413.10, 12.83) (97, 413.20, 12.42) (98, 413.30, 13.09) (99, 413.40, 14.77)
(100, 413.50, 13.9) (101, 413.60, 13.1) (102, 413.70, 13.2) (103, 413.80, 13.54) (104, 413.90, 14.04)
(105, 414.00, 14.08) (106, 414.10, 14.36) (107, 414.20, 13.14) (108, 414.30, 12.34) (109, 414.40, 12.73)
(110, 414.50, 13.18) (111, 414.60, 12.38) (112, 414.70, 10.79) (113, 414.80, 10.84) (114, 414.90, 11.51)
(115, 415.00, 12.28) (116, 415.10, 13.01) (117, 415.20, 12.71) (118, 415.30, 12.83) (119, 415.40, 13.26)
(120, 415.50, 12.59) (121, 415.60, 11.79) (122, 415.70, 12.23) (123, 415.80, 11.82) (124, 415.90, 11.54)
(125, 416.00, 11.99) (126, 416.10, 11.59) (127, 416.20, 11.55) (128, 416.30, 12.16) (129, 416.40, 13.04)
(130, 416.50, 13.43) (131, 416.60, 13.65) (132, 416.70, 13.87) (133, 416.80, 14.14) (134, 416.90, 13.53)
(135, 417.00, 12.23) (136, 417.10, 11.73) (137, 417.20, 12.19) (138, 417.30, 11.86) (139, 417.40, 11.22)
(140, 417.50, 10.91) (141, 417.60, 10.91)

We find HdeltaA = 0.25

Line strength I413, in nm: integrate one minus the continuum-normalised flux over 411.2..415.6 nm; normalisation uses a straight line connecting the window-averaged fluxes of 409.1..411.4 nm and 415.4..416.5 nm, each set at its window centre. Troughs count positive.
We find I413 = -0.37 nm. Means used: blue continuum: 11.5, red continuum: 12.1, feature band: 12.9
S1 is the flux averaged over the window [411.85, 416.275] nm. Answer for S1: 12.7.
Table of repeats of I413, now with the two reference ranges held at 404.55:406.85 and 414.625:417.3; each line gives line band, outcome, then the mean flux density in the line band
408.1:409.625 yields 0.08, 11.8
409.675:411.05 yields 0.17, 11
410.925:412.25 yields -0.01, 12.6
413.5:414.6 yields -0.08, 13.3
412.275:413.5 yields -0.07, 13.1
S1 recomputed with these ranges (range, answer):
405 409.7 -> 12.1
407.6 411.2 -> 11.5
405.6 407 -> 12.1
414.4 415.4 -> 12.3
